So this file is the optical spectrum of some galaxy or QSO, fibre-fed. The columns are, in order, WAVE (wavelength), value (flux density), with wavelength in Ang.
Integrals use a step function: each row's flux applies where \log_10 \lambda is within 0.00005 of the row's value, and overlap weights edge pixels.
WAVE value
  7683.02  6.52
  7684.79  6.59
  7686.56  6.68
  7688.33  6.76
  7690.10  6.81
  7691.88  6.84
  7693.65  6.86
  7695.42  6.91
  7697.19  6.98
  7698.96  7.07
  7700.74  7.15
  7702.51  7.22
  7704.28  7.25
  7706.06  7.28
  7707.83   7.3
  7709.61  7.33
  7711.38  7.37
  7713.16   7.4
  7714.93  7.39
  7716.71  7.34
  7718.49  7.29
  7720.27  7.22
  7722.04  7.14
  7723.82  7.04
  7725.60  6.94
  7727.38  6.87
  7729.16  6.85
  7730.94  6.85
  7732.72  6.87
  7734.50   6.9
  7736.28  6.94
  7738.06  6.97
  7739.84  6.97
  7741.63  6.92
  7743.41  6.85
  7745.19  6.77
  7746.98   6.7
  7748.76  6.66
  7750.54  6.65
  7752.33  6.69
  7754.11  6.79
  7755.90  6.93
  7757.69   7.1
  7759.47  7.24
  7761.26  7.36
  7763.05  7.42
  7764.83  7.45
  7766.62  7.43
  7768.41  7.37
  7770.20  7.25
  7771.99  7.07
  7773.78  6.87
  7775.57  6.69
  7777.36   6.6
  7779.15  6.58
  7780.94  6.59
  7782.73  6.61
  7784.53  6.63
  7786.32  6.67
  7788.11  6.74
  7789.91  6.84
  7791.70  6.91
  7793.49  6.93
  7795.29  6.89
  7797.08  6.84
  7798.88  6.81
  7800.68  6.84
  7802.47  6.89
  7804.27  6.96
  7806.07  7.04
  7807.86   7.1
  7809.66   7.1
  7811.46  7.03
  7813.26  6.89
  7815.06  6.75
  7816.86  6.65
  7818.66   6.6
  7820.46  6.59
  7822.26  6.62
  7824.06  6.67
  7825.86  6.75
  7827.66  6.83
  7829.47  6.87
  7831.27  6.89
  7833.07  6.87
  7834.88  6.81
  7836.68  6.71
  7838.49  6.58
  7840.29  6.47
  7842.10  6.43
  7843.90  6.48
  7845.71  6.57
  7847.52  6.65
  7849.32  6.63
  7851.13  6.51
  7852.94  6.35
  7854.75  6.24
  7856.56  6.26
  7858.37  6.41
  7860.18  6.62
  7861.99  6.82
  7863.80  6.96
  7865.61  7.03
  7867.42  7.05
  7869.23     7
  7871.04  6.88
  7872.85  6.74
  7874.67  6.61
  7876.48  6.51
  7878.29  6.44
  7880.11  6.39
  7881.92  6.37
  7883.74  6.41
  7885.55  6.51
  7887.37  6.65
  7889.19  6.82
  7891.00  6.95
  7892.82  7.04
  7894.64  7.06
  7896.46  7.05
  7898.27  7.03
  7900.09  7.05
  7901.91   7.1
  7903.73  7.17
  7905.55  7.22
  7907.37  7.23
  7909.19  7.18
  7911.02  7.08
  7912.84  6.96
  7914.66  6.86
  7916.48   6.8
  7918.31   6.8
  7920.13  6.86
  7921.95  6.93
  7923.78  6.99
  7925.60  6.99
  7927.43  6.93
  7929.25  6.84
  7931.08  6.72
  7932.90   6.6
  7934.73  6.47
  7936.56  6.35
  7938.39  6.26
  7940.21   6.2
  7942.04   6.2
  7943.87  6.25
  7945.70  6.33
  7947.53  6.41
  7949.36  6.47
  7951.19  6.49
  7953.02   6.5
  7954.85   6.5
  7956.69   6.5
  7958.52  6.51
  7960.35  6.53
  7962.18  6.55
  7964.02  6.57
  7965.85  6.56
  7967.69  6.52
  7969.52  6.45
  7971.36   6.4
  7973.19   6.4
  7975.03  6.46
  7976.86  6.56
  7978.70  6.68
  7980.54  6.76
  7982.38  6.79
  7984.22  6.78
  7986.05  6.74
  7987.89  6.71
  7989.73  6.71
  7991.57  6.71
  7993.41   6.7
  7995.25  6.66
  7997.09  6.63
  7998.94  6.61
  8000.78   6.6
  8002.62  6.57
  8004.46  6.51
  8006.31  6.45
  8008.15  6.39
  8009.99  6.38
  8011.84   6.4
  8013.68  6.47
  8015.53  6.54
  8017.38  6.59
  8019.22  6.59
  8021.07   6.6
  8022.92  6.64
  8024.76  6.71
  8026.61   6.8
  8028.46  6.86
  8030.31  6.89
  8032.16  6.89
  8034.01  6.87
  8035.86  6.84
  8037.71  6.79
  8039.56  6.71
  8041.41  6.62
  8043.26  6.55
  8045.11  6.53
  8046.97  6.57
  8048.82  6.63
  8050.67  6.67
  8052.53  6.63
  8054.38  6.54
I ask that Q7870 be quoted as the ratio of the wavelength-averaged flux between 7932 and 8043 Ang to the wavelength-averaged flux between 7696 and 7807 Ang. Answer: 0.94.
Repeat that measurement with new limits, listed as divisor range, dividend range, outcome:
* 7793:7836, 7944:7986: 0.95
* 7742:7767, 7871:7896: 0.95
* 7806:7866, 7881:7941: 1.02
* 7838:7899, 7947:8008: 0.99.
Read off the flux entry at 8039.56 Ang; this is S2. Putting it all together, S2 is 6.71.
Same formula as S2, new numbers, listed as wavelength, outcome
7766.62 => 7.43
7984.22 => 6.78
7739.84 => 6.97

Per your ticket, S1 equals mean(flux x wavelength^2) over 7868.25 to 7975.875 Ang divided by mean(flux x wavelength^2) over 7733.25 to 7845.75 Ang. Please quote 1.0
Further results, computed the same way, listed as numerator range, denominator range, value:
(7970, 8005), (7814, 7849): 1.03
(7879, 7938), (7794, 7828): 1.03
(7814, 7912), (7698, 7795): 0.99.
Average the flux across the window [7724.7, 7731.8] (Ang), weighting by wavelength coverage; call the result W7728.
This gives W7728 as 6.88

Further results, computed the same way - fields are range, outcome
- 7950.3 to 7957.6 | 6.49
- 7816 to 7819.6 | 6.63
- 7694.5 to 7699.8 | 6.99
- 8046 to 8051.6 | 6.62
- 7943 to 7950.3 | 6.37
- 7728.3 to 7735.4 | 6.87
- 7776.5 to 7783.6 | 6.6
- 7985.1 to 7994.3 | 6.72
